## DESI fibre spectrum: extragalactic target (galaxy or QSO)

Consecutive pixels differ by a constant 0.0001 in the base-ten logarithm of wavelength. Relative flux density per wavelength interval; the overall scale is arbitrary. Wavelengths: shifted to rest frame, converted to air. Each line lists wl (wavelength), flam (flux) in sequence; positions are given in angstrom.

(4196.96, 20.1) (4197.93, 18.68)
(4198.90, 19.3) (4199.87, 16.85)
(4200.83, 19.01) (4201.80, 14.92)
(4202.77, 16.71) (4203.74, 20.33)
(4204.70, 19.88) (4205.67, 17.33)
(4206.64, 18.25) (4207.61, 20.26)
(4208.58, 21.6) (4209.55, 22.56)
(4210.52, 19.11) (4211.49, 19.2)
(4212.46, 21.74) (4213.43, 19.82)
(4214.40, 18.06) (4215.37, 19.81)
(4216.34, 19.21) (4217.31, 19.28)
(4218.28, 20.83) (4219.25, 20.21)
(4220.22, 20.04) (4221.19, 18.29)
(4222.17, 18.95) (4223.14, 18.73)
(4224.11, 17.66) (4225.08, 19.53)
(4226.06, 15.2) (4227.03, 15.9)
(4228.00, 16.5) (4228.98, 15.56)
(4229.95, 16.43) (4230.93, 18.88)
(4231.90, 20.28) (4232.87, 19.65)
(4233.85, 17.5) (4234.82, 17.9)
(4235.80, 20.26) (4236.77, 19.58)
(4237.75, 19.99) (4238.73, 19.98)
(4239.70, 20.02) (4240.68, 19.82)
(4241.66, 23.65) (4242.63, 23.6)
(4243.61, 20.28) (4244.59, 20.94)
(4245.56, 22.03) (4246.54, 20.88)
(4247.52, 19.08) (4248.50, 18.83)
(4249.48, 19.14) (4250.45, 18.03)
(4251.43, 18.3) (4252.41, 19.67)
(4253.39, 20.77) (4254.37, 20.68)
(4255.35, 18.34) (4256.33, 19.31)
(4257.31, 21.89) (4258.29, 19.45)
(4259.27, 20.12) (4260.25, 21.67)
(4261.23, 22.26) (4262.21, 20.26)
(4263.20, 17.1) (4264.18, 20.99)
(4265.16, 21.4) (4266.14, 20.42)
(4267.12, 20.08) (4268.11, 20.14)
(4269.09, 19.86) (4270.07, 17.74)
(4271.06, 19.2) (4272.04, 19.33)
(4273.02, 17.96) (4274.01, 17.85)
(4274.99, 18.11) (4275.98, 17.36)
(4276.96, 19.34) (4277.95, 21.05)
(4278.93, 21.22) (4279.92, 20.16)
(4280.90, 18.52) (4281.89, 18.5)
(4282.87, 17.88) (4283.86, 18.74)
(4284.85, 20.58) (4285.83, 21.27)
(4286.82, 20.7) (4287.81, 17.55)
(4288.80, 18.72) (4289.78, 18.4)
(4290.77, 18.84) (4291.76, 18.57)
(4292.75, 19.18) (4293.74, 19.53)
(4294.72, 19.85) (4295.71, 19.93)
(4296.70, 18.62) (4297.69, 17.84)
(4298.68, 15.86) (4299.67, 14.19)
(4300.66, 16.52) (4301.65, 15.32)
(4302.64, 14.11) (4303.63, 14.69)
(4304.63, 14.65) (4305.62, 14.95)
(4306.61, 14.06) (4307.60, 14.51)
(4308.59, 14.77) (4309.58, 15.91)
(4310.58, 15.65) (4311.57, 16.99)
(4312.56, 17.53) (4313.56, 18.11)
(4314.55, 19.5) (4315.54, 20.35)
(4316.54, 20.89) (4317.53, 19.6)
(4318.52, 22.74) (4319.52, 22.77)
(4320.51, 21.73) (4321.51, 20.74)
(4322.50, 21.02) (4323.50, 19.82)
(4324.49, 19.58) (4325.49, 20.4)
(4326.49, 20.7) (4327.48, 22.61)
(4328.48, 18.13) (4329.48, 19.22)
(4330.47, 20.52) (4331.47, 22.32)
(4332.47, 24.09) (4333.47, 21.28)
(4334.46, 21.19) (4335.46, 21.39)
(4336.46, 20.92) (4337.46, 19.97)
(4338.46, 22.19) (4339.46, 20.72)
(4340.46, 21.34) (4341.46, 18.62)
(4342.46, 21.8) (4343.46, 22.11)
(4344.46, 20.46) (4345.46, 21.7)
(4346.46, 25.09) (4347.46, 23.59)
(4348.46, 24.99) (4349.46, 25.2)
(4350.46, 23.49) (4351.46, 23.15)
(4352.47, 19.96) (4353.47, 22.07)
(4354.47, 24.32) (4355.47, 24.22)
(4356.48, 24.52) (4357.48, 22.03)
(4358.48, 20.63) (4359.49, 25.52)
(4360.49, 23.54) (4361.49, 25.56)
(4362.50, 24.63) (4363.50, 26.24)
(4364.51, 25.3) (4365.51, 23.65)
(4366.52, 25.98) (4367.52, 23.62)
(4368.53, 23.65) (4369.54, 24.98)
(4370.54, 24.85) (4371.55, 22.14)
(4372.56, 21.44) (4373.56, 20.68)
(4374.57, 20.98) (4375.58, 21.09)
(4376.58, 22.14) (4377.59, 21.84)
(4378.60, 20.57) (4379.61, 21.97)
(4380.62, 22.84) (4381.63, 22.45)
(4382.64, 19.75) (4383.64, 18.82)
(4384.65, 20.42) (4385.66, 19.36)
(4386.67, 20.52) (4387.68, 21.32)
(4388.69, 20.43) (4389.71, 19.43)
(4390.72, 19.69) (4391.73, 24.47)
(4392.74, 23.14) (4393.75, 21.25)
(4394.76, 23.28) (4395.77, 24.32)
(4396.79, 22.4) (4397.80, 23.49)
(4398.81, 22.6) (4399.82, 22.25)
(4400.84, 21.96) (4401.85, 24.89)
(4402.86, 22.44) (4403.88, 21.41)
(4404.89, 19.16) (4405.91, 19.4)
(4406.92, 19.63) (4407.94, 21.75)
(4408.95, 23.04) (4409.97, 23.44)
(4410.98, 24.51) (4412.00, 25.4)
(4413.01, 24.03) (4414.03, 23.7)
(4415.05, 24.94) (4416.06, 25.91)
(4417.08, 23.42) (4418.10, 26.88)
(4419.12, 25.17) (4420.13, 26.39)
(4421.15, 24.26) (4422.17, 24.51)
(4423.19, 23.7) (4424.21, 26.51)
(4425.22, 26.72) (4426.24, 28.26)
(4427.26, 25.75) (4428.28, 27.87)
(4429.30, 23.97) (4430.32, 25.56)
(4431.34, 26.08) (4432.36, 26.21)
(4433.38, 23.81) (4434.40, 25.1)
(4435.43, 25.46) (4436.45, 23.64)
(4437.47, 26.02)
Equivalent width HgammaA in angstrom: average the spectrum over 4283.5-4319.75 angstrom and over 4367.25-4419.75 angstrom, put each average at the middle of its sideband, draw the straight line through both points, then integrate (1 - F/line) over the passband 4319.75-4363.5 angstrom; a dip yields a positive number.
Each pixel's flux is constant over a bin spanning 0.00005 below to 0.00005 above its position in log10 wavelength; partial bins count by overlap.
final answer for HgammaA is -5.0 angstrom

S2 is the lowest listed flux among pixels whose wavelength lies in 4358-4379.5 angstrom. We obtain 20.57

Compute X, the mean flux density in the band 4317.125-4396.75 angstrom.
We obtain 22.1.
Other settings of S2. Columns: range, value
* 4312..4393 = 17.53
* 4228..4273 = 15.56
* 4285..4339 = 14.06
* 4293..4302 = 14.19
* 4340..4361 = 18.62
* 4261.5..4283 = 17.1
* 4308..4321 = 14.77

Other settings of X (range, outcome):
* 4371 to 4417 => 22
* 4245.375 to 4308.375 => 18.7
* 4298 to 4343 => 19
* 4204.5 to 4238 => 19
